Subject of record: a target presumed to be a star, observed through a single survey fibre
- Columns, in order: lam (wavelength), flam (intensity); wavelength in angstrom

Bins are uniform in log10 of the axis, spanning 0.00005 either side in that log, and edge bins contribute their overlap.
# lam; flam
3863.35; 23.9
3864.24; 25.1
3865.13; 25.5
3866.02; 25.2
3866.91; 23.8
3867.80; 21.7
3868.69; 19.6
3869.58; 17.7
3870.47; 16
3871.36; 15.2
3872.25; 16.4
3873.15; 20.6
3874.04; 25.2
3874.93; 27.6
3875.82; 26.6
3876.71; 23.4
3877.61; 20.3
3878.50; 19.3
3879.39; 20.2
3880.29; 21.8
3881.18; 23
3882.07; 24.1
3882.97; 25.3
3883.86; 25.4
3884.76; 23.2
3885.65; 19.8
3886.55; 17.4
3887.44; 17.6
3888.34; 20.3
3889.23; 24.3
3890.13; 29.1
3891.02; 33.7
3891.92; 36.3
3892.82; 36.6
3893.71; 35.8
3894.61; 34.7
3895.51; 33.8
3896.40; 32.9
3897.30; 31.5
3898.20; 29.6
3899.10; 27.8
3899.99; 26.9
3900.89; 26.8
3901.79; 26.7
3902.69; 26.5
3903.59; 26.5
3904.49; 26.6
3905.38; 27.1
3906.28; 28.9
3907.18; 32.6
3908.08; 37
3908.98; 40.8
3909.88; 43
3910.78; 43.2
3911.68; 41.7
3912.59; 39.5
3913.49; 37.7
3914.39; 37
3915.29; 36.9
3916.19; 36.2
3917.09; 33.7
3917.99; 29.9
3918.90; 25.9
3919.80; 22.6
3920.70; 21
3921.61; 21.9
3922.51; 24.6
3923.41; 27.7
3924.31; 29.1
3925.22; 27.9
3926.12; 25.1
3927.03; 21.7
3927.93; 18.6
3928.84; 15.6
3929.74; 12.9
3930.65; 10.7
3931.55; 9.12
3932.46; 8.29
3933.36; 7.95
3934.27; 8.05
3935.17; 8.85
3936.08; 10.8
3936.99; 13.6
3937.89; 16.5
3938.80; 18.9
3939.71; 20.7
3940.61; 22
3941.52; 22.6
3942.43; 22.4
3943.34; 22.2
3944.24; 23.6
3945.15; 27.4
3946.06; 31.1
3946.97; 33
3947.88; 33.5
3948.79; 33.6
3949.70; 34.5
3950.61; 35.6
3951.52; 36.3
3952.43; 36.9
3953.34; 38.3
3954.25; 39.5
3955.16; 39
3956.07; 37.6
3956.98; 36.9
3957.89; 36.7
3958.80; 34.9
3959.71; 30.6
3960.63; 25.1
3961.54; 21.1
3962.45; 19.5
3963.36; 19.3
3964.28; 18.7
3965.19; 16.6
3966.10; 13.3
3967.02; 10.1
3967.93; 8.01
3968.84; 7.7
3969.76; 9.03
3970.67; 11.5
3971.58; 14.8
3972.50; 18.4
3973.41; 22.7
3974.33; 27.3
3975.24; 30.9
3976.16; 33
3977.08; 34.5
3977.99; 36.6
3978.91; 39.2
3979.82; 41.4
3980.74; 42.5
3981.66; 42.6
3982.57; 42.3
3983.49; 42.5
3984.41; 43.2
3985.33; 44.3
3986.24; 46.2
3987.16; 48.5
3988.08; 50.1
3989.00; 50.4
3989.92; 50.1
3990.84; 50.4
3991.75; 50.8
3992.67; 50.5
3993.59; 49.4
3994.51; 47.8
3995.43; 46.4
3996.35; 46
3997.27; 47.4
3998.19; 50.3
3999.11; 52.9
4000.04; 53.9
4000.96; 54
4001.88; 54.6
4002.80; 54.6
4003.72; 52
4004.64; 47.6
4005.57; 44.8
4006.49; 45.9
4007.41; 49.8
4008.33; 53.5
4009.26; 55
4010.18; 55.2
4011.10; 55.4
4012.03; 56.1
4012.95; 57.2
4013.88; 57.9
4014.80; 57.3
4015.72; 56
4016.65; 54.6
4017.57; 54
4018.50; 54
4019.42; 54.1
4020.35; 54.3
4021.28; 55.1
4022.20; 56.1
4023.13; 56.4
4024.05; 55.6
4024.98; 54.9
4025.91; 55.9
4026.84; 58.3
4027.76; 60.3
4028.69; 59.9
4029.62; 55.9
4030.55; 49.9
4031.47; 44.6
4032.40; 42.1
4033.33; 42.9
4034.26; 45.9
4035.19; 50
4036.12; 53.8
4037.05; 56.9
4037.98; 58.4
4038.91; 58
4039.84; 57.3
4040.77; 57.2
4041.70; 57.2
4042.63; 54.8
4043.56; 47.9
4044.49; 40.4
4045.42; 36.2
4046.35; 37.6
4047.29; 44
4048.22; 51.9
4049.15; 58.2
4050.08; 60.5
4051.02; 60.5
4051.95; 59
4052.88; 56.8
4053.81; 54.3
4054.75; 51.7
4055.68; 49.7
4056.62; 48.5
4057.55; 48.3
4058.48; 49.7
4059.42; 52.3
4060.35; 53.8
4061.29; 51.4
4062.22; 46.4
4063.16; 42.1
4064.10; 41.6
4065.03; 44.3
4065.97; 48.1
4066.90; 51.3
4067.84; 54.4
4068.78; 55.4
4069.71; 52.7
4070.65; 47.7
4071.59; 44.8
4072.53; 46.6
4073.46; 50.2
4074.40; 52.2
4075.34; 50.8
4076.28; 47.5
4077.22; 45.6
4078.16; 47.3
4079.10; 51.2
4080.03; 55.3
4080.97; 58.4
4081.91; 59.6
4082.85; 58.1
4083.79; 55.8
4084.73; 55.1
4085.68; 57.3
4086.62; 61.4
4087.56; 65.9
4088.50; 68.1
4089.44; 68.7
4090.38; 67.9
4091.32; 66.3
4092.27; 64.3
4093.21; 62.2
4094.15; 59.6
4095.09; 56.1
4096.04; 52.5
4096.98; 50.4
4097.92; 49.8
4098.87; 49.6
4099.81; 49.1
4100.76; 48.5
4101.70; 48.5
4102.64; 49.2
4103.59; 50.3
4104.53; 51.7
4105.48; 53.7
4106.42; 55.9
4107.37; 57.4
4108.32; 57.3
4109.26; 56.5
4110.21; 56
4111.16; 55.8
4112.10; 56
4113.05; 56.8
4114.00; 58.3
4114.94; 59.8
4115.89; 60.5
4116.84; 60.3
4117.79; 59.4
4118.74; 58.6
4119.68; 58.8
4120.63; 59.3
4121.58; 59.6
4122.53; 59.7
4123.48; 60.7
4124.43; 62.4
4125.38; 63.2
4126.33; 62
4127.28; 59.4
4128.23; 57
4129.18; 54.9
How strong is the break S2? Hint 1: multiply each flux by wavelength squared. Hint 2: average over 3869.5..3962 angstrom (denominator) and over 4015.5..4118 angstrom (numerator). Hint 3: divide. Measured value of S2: 2.17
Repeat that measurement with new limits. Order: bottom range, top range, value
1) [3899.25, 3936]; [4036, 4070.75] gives 2.10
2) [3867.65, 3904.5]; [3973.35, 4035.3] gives 2.08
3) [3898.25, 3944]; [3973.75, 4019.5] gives 2.01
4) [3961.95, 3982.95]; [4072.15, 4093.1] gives 2.48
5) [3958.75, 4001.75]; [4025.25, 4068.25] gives 1.50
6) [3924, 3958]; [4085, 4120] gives 2.55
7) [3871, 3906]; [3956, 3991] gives 1.24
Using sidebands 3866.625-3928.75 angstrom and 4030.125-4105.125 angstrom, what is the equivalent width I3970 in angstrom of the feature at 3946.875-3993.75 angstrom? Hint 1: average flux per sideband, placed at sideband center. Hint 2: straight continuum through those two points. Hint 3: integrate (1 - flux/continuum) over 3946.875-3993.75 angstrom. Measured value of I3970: 6.51 angstrom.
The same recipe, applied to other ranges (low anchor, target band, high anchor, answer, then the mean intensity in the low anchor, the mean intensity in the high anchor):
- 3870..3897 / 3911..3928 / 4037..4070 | 0.3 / 24.9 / 51.3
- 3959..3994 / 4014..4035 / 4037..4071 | -4.7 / 32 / 51.2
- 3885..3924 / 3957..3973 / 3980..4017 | 8.9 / 30.4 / 50.2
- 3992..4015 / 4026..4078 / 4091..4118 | 2.6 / 51.7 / 55.5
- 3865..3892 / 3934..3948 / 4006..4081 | 5.4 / 22.5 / 52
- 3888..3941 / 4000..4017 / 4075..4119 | -4.7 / 26.5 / 56.3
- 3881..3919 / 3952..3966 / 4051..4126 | 3.1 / 30.6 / 54.8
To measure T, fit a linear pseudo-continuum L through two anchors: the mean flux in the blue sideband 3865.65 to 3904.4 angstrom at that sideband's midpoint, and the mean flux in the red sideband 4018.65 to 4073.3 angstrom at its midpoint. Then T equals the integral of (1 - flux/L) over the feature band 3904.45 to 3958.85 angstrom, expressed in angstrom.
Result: 8.39 angstrom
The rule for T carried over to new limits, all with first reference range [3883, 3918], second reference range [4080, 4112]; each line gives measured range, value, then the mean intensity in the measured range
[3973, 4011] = -2.38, 46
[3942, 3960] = 2.19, 33.2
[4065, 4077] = 0.84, 49.8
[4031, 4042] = -0.65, 52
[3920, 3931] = 4.10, 21.5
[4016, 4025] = -1.54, 54.9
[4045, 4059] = -0.03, 51.2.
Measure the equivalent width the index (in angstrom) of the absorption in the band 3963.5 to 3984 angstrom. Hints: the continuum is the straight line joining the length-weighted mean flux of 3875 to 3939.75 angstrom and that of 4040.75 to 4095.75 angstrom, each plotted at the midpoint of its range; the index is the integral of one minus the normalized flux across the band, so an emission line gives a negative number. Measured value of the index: 6.5 angstrom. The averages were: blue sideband 25.7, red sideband 53.2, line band 25.6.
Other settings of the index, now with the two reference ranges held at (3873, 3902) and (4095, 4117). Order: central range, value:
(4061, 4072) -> 0.2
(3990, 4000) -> -2.4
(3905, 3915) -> -2.7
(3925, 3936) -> 6.1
